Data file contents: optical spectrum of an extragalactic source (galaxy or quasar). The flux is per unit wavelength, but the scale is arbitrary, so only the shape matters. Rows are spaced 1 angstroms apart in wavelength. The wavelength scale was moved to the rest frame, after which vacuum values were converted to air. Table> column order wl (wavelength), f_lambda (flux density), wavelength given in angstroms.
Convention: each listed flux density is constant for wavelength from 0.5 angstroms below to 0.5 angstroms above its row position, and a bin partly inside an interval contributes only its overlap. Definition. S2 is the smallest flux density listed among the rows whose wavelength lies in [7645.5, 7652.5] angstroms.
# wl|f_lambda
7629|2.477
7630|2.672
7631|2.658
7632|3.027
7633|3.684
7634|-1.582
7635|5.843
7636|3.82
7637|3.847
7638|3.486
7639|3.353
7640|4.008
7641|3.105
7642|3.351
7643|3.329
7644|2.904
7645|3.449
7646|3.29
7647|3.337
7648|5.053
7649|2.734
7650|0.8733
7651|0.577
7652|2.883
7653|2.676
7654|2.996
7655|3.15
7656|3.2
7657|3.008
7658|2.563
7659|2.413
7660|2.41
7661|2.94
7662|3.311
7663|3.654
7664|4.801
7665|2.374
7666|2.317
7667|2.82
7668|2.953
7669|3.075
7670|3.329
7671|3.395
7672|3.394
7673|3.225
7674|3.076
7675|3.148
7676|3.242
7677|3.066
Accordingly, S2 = 0.577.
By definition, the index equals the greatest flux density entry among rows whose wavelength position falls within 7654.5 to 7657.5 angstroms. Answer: 3.2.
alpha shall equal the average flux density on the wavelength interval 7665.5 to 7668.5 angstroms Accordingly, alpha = 2.7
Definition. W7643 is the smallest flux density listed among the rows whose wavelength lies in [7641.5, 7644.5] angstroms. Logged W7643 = 2.904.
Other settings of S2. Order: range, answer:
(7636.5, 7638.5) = 3.486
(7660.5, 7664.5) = 2.94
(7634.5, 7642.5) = 3.105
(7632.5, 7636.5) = -1.582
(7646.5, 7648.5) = 3.337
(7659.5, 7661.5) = 2.41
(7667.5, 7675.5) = 2.953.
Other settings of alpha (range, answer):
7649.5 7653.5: 1.75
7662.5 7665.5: 3.61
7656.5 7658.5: 2.79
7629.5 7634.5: 2.09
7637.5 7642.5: 3.46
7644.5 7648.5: 3.78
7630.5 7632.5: 2.84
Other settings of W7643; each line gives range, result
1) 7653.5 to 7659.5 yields 2.413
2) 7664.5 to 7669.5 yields 2.317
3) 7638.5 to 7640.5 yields 3.353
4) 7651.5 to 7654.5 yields 2.676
